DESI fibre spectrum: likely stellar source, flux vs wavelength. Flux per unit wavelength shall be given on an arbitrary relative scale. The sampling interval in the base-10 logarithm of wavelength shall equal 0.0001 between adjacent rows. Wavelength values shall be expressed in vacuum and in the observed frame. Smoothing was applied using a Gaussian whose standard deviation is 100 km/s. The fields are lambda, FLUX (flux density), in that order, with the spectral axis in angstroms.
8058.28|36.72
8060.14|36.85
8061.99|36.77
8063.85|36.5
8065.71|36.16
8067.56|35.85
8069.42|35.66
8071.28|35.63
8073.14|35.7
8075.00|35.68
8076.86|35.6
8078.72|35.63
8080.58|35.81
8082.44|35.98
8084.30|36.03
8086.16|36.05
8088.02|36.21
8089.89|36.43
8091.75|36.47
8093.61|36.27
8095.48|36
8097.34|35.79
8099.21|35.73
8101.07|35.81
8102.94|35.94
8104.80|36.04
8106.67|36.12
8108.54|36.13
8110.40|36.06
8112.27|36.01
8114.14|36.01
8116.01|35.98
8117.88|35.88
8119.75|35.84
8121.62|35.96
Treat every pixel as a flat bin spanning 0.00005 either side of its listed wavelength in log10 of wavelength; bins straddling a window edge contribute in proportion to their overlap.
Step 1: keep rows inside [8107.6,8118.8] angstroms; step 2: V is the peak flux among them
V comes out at 36.13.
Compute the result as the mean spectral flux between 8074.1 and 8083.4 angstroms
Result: 35.7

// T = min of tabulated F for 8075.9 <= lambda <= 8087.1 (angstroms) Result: 35.6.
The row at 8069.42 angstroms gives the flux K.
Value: 35.66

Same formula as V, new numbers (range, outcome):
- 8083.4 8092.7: 36.47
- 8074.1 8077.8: 35.68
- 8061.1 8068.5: 36.77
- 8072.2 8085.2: 36.03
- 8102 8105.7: 36.04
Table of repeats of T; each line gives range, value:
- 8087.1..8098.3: 35.79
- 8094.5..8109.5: 35.73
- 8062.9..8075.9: 35.63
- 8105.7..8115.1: 36.01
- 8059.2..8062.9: 36.77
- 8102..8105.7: 35.94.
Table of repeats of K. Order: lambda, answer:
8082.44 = 35.98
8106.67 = 36.12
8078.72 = 35.63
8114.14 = 36.01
